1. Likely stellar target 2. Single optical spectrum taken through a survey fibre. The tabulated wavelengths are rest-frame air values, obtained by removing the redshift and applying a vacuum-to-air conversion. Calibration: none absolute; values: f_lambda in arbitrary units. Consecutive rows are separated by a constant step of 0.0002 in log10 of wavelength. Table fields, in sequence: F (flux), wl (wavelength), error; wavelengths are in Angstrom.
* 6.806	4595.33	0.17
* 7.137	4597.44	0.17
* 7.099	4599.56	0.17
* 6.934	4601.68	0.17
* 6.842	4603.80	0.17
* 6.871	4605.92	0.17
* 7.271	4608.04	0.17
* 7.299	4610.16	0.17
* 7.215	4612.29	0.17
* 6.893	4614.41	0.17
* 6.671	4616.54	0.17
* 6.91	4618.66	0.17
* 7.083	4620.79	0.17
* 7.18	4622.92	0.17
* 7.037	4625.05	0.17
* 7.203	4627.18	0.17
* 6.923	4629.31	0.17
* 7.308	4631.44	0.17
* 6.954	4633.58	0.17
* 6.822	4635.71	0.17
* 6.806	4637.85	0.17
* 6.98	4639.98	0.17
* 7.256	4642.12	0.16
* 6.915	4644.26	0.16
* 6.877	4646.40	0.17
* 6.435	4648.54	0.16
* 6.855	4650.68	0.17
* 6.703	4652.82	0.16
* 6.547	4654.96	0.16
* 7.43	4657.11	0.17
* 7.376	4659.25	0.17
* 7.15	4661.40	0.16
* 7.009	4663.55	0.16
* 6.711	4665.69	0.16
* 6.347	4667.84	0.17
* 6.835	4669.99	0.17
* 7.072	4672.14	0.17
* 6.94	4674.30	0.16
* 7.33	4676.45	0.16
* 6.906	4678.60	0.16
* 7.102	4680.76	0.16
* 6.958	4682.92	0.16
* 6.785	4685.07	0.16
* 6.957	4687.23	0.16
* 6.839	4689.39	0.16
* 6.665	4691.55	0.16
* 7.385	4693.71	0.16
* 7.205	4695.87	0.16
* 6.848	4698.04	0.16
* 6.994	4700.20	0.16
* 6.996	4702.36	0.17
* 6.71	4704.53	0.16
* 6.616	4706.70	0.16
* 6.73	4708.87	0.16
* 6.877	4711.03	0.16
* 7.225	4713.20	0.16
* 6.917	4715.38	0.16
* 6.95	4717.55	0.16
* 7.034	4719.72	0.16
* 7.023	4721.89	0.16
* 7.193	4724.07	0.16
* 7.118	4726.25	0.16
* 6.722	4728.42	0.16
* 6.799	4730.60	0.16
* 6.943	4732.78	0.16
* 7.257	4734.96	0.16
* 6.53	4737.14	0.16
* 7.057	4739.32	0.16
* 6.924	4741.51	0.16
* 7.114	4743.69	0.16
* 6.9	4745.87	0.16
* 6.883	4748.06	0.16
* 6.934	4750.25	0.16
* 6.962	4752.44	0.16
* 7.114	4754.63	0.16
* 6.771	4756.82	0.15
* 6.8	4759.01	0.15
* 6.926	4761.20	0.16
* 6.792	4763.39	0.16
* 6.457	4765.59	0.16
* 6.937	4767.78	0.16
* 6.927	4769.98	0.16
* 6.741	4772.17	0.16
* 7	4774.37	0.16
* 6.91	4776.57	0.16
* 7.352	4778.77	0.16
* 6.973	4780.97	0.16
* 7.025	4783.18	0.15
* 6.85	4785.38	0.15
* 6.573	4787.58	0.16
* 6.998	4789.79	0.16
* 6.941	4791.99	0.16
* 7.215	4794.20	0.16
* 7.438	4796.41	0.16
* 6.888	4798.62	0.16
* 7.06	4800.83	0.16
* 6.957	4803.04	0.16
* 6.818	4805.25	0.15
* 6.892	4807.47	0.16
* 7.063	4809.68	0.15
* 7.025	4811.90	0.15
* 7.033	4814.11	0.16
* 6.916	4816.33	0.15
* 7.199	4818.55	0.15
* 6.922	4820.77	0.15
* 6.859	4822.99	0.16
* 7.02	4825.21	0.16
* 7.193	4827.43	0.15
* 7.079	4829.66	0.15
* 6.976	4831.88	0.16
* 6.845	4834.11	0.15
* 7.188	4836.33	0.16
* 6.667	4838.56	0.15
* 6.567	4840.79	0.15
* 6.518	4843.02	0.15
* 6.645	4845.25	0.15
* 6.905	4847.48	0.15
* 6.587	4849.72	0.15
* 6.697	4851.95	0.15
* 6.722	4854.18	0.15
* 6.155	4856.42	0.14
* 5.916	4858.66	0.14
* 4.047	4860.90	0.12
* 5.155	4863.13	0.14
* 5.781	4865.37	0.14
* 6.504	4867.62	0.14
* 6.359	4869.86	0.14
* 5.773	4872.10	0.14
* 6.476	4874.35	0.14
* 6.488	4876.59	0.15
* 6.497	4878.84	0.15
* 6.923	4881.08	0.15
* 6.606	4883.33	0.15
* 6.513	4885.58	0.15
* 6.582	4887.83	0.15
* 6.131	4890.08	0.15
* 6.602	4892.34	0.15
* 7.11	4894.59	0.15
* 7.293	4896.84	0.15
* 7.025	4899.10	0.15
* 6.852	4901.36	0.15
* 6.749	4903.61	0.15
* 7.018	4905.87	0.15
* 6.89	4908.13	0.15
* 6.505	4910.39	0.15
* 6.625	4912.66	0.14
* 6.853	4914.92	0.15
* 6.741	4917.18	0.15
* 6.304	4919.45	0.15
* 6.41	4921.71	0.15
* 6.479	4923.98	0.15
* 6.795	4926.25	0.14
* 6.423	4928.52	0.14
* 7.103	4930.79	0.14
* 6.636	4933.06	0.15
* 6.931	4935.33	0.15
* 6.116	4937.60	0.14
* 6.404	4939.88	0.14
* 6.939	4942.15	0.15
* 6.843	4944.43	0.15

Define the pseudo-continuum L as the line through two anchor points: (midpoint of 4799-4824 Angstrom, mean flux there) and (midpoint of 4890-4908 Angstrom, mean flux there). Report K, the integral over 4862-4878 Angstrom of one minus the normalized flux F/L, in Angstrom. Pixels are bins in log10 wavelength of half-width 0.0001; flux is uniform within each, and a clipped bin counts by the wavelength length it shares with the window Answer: 1.9 Angstrom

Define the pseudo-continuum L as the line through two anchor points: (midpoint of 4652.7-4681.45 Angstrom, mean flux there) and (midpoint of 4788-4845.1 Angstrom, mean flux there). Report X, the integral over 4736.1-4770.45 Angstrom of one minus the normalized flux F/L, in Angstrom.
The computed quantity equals 0.4 Angstrom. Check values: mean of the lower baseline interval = 6.97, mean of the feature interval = 6.88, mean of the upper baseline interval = 6.96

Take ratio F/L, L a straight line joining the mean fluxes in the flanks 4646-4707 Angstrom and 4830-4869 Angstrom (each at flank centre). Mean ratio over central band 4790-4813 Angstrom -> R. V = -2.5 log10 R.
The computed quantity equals -0.08 mag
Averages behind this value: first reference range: 6.92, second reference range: 6.36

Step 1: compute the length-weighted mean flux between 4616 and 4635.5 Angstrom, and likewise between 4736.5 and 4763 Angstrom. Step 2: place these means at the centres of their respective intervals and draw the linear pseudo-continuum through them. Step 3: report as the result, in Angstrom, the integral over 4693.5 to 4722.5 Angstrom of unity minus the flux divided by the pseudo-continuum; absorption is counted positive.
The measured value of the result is 0.0 Angstrom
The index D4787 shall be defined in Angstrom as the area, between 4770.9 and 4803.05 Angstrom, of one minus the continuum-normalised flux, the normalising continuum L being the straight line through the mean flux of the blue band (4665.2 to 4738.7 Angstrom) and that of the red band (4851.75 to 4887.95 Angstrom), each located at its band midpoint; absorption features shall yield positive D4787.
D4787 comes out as -2.2 Angstrom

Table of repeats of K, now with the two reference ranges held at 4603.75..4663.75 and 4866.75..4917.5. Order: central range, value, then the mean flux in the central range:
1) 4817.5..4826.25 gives -0.3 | 7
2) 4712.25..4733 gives -0.3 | 6.99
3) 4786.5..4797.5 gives -0.4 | 7.03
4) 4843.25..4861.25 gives 1.1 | 6.31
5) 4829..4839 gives -0.3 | 6.97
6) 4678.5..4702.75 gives -0.2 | 6.97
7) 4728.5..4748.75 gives -0.2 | 6.92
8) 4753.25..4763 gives -0.1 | 6.9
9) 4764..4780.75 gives -0.2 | 6.9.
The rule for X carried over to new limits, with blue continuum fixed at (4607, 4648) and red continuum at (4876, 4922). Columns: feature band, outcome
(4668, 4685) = 0.0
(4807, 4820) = -0.4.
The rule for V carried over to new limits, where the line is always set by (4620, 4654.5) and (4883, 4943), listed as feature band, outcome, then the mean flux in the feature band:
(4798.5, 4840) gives -0.03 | 6.98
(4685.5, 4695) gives -0.01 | 6.96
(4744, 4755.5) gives -0.02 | 6.96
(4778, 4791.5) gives -0.02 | 6.95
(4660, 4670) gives 0.02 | 6.83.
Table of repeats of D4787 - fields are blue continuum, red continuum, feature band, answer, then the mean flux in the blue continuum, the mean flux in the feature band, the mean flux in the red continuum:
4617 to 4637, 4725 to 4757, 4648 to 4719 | 0.6 Angstrom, 7.03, 6.93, 6.94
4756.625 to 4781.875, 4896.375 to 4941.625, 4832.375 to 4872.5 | 2.9 Angstrom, 6.89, 6.3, 6.7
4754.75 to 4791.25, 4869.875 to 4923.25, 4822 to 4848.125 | -0.4 Angstrom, 6.89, 6.87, 6.64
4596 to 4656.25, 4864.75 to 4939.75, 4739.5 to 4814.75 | -2.0 Angstrom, 6.97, 6.95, 6.61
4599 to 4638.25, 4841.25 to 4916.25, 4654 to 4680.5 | -0.2 Angstrom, 7.02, 6.98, 6.47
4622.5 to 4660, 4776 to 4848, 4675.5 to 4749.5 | 0.1 Angstrom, 6.97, 6.95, 6.96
